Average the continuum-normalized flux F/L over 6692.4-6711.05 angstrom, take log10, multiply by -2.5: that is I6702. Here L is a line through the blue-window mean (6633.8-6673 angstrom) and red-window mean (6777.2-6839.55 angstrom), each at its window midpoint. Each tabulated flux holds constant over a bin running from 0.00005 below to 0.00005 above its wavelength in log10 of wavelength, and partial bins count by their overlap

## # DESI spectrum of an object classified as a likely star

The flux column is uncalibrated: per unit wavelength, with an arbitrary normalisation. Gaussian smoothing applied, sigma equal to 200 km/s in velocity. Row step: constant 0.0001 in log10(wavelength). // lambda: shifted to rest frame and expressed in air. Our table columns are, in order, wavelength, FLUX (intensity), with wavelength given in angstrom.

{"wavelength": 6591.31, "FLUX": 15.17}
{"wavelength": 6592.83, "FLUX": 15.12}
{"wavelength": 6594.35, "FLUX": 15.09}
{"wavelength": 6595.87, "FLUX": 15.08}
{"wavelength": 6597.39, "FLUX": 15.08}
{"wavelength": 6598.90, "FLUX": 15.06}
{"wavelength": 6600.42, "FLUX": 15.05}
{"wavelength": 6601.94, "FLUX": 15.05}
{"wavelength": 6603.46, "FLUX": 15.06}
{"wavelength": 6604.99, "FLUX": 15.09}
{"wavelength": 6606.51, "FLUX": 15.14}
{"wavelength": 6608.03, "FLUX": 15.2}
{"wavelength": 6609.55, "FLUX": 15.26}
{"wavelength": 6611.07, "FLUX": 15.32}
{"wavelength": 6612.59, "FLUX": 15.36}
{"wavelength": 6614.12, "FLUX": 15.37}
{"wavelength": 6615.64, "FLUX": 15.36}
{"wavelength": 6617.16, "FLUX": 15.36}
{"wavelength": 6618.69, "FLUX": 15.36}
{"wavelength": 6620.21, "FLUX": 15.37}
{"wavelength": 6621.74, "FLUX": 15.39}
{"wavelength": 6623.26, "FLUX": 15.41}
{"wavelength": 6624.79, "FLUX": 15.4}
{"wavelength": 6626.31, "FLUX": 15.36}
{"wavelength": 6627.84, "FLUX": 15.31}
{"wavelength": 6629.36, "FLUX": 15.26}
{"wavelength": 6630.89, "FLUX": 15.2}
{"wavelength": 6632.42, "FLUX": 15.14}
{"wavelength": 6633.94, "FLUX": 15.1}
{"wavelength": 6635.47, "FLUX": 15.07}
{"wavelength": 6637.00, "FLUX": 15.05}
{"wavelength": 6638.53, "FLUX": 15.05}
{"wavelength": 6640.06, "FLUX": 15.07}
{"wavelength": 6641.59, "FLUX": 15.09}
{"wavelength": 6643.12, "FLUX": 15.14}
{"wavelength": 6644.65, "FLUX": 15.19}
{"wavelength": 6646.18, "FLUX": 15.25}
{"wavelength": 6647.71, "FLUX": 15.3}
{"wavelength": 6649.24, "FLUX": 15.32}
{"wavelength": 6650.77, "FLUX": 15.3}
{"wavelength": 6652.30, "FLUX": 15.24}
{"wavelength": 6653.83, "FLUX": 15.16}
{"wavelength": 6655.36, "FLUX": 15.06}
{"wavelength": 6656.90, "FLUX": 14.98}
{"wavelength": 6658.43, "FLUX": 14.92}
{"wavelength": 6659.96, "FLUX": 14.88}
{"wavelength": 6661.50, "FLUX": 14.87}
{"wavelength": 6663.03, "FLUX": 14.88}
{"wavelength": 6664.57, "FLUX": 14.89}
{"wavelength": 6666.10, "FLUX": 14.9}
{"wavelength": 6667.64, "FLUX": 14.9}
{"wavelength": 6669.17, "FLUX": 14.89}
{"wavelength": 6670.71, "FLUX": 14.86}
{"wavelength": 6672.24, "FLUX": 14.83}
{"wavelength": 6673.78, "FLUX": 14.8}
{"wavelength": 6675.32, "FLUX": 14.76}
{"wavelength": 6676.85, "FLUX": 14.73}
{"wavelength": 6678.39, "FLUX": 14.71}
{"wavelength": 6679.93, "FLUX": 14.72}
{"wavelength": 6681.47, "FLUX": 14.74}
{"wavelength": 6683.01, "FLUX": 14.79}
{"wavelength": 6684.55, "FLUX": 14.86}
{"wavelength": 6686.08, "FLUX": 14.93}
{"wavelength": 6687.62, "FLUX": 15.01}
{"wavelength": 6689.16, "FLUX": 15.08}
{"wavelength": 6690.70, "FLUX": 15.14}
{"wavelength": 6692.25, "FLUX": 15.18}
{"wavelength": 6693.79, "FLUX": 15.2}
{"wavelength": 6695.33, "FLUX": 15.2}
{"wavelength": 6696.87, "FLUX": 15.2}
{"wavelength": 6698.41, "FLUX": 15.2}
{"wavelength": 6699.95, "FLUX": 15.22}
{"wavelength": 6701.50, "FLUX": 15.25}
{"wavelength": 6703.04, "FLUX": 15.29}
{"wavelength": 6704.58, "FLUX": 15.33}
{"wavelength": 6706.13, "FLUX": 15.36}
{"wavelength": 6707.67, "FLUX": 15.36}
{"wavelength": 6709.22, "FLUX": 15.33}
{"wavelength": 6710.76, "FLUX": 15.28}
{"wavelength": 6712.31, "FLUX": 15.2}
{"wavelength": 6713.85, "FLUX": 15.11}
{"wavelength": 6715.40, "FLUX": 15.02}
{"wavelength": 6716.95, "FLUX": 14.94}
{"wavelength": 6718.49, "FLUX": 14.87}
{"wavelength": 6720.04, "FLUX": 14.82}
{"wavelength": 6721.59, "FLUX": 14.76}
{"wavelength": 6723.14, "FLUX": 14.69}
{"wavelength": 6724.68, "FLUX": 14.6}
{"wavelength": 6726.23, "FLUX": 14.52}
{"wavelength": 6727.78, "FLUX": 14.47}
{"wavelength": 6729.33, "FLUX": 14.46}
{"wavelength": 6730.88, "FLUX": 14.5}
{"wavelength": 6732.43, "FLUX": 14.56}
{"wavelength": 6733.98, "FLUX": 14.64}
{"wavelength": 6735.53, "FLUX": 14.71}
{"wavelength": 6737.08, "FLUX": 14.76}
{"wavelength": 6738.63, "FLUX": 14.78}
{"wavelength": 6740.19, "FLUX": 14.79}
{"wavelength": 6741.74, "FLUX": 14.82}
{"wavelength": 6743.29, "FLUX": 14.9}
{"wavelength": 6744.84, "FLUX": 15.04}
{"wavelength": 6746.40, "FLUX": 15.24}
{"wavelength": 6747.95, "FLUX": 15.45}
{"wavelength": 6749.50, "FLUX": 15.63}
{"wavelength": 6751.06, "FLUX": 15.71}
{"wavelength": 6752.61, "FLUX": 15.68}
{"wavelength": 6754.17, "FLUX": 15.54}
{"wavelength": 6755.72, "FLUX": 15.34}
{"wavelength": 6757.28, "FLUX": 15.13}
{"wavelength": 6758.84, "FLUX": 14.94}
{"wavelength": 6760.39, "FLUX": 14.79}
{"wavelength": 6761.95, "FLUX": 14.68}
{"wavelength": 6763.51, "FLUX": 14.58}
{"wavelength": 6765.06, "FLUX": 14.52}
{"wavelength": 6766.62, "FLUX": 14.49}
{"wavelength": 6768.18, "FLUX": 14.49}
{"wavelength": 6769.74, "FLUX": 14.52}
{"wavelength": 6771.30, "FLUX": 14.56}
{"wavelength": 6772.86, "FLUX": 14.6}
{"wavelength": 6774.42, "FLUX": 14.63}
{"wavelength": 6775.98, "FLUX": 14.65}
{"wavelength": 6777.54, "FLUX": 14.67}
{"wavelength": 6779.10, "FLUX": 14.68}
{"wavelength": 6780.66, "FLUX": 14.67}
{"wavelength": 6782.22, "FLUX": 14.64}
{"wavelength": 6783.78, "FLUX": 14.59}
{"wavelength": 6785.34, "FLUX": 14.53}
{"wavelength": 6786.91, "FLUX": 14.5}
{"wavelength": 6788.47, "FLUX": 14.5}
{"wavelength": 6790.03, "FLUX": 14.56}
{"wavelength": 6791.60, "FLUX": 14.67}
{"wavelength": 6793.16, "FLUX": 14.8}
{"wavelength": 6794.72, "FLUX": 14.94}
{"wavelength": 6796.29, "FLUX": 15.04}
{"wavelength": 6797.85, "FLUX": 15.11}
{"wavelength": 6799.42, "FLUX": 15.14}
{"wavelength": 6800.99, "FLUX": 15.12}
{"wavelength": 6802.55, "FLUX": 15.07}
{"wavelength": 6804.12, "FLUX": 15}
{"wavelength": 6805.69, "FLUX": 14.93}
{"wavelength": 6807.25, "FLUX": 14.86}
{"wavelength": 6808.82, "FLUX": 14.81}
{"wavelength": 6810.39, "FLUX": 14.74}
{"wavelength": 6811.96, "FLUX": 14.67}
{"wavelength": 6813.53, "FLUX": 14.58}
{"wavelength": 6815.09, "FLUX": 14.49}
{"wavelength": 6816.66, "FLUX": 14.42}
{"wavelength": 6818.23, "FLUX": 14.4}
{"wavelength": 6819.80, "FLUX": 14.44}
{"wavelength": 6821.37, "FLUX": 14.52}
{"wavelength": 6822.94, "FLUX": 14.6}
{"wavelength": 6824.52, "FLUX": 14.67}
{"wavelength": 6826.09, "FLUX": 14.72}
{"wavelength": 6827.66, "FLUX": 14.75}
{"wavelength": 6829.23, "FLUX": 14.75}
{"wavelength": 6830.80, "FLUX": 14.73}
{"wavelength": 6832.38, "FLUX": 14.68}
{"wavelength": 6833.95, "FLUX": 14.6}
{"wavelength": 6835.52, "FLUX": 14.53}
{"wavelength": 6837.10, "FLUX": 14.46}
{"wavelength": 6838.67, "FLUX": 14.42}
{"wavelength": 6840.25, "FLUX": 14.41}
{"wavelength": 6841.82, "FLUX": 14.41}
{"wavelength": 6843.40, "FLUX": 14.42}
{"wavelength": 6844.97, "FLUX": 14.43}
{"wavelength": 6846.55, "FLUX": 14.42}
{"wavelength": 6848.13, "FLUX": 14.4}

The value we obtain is -0.024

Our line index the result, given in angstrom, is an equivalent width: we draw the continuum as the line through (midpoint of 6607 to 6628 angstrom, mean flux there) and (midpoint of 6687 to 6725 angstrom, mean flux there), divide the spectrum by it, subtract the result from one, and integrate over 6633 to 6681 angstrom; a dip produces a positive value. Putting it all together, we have 0.8 angstrom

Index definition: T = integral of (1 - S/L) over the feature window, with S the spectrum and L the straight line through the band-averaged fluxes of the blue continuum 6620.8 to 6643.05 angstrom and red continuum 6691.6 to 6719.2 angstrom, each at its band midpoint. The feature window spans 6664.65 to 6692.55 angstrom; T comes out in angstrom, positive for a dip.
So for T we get 0.6 angstrom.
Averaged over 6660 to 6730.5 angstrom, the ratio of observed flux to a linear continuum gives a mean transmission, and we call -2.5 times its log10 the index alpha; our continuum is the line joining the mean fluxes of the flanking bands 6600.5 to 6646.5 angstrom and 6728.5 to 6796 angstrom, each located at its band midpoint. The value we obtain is 0.00 mag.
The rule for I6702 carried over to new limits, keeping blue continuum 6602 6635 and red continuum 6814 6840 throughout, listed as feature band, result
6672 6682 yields 0.024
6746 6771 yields -0.017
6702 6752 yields -0.005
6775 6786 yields 0.006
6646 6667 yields 0.006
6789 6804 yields -0.019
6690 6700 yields -0.013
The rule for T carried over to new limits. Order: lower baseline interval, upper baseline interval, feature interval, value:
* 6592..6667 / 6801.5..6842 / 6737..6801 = -0.3 angstrom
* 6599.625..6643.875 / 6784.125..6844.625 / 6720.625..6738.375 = 0.4 angstrom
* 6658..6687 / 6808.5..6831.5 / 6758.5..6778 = 0.1 angstrom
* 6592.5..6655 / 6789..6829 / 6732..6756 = -0.3 angstrom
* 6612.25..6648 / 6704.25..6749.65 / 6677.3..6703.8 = 0.0 angstrom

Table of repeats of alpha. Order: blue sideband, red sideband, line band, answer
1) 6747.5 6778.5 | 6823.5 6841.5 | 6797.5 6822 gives 0.00 mag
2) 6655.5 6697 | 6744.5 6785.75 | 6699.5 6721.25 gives -0.02 mag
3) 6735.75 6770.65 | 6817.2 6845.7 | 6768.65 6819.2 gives 0.00 mag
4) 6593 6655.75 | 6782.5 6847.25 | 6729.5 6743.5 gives 0.01 mag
